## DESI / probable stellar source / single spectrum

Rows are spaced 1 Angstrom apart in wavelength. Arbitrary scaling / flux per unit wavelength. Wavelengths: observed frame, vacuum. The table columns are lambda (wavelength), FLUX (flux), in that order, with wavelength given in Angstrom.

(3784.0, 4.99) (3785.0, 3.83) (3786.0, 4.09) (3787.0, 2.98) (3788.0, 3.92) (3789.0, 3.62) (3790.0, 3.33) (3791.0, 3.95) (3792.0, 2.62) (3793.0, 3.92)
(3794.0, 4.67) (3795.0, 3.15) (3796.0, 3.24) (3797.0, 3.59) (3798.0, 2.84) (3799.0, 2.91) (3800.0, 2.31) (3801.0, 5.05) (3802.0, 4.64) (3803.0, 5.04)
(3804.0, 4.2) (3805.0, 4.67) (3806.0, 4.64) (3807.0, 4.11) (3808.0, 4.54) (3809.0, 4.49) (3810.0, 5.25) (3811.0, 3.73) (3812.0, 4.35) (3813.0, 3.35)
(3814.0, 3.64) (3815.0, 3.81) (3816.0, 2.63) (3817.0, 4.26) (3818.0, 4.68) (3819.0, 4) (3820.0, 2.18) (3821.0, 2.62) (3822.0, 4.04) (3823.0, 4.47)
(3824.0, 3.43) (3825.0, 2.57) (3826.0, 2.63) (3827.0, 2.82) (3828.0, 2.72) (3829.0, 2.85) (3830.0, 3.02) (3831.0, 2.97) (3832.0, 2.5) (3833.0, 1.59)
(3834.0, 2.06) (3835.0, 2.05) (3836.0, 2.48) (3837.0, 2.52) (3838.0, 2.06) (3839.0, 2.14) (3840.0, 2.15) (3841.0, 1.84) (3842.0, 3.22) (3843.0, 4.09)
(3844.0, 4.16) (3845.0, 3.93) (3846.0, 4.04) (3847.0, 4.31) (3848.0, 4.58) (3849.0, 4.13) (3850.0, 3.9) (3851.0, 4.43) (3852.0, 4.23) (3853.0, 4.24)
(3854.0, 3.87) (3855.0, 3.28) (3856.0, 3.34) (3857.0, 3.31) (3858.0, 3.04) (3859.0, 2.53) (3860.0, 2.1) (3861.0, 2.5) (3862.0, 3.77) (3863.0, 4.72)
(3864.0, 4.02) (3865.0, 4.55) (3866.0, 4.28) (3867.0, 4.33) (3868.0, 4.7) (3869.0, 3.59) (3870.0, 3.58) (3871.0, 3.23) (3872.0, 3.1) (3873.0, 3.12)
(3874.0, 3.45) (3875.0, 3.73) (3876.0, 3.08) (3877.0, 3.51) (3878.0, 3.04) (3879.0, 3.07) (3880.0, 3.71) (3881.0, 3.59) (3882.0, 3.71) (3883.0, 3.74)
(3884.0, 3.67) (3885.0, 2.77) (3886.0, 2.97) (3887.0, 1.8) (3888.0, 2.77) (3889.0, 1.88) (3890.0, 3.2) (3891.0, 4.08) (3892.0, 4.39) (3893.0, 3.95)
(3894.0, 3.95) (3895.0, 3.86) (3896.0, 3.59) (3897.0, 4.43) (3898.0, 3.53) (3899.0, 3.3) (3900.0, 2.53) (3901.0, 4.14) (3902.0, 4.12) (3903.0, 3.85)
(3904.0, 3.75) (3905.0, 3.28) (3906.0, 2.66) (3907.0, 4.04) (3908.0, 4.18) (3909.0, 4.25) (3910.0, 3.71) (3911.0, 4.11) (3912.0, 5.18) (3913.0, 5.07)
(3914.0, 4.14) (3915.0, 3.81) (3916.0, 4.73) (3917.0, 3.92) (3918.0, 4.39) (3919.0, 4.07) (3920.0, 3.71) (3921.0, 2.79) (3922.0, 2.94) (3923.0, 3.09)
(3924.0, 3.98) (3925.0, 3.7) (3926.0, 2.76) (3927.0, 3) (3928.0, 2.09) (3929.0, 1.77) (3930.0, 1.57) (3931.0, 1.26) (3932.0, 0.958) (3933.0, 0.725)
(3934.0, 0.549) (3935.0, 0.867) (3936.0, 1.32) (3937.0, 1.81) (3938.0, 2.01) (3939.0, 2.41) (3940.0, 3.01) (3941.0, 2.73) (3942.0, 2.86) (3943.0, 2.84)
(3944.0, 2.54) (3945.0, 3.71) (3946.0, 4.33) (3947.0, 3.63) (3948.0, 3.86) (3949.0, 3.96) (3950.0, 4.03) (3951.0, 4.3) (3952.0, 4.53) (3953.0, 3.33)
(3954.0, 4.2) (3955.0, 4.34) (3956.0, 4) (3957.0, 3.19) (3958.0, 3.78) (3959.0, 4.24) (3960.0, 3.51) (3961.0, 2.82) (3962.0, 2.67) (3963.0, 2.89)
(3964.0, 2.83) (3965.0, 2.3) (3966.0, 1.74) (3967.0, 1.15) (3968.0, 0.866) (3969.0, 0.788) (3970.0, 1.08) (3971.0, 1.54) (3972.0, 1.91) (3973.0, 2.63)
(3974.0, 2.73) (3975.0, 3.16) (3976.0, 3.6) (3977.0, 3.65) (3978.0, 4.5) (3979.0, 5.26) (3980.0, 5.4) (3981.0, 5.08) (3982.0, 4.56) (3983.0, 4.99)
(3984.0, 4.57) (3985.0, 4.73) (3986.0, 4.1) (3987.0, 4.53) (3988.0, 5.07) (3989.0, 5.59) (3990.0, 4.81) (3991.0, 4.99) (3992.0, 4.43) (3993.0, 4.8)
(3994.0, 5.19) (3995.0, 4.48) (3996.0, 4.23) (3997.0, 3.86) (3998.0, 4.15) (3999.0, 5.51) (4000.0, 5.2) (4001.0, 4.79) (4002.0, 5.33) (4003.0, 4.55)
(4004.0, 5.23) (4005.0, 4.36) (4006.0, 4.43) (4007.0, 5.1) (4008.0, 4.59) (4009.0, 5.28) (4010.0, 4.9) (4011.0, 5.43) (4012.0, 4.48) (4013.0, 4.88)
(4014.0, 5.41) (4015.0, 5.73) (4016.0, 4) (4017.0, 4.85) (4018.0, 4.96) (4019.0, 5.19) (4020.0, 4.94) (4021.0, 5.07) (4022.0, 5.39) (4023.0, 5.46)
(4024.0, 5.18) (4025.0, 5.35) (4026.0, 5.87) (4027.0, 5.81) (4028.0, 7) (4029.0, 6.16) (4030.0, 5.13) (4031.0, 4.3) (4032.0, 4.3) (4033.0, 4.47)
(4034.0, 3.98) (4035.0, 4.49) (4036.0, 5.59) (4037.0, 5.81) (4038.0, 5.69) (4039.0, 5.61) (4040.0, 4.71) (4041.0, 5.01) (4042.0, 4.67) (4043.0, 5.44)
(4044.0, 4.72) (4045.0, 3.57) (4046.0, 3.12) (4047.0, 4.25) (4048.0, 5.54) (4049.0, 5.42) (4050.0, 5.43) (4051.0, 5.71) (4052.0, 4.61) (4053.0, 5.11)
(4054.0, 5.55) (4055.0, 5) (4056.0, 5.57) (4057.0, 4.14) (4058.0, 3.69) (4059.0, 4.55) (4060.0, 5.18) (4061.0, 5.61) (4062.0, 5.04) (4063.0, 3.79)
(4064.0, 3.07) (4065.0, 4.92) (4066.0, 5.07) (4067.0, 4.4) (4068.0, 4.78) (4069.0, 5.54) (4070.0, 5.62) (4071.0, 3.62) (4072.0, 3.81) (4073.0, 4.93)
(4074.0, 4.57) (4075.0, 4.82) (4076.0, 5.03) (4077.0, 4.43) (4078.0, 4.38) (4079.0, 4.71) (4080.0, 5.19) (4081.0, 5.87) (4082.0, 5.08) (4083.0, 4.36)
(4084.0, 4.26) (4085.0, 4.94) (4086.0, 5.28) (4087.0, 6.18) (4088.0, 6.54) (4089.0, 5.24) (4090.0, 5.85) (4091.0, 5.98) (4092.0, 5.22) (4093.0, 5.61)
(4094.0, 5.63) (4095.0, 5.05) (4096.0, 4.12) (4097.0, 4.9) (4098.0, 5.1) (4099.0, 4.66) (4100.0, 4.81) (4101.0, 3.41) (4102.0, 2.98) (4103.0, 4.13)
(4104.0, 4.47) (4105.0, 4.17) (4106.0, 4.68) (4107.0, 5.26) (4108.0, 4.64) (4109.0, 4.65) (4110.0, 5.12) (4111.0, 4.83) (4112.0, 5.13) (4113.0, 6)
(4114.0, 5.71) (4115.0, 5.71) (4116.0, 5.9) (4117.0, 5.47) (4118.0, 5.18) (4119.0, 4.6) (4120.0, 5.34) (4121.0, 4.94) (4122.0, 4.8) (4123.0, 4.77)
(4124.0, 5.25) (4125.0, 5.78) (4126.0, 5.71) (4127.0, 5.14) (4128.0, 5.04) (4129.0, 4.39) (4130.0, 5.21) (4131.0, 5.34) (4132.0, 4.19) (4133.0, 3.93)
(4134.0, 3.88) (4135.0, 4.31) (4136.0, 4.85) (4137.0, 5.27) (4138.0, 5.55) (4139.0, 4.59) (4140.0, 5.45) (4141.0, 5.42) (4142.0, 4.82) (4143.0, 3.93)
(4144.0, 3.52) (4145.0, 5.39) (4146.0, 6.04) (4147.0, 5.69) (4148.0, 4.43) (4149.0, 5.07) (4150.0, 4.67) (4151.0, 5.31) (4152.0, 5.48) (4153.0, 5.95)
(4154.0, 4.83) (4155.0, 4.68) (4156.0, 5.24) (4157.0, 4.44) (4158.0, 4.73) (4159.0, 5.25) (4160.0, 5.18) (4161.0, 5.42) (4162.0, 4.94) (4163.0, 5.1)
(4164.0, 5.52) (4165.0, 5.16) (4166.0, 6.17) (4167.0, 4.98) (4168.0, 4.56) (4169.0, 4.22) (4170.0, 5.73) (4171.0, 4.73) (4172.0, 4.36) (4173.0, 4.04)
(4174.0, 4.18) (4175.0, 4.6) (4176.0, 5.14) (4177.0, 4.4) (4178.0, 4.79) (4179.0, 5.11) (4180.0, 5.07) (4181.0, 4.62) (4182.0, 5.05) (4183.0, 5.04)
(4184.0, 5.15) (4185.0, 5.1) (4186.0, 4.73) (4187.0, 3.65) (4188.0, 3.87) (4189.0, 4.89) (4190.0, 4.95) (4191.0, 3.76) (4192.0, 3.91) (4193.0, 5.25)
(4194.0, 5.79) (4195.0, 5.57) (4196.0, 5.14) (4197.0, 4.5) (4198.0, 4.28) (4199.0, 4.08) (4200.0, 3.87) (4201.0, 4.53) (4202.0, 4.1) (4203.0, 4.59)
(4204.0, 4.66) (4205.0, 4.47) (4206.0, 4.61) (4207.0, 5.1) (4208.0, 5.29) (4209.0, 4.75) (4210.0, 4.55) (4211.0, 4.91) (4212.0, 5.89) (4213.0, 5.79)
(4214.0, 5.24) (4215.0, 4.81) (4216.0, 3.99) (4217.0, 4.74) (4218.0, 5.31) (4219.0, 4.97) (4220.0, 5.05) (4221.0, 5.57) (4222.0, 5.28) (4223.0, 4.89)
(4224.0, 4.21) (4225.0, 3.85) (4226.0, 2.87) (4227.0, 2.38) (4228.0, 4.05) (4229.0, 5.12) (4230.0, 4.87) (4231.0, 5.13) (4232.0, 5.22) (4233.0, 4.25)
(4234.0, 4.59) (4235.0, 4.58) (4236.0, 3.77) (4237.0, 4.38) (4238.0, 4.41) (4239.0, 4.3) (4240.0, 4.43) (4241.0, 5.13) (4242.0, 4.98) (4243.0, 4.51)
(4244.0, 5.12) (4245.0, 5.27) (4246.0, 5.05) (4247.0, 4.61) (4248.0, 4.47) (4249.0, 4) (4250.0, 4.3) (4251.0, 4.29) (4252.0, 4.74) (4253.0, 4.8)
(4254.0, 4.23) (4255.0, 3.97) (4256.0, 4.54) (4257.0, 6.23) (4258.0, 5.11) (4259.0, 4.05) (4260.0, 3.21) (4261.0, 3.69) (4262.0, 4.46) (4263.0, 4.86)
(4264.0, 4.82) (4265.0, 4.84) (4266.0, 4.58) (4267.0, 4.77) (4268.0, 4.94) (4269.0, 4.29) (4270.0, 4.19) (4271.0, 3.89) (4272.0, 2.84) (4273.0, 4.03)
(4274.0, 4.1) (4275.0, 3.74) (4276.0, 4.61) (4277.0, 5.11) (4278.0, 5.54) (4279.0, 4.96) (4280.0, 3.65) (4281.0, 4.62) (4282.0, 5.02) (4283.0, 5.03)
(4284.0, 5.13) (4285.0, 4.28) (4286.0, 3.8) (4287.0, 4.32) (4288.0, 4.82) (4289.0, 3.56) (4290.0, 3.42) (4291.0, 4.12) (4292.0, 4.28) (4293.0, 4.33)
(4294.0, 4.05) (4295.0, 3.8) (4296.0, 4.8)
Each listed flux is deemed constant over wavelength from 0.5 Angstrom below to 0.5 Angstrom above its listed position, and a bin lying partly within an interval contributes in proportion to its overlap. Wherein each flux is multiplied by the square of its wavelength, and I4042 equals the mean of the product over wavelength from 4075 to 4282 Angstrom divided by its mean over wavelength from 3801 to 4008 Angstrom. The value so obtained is 1.55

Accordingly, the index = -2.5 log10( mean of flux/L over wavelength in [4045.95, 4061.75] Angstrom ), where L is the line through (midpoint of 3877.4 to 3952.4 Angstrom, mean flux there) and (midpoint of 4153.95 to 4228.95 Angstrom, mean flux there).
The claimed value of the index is -0.23 mag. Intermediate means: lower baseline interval 3.26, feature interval 4.96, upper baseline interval 4.75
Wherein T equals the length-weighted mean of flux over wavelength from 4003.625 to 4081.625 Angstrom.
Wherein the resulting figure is 4.93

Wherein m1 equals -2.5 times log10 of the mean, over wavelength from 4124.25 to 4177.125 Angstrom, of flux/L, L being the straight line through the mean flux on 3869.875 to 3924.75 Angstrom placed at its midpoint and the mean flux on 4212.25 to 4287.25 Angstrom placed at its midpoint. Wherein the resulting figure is -0.16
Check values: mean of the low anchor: 3.6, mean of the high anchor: 4.55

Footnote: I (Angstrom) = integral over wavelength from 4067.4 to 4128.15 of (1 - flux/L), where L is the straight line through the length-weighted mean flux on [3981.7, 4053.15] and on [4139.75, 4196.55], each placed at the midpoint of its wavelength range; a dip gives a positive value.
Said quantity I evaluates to -0.84 Angstrom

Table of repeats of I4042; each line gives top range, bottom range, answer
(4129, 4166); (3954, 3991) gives 1.55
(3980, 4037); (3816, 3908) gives 1.58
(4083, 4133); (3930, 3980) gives 1.93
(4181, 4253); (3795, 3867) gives 1.61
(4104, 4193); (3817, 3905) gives 1.68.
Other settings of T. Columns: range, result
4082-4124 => 5.02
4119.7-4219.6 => 4.87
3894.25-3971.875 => 3.11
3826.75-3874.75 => 3.33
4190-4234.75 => 4.68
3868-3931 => 3.49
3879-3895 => 3.35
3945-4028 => 4.21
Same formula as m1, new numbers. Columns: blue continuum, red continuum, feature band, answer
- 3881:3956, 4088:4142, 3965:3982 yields 0.307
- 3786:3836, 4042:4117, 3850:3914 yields 0.076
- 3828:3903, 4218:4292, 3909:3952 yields 0.155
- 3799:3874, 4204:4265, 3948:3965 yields 0.067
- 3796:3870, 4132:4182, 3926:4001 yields 0.229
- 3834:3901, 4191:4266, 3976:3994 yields -0.235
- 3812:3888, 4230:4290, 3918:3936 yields 0.438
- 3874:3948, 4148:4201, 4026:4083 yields -0.192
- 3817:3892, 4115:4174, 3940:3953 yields 0.081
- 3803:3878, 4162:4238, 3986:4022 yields -0.199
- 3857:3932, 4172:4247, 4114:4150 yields -0.145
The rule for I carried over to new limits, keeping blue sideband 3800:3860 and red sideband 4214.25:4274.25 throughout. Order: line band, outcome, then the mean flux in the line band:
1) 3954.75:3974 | 6.53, 2.52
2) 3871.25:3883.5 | 0.71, 3.4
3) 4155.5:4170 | -2.64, 5.09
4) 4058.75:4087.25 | -4.86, 4.78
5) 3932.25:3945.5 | 5.91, 2.08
